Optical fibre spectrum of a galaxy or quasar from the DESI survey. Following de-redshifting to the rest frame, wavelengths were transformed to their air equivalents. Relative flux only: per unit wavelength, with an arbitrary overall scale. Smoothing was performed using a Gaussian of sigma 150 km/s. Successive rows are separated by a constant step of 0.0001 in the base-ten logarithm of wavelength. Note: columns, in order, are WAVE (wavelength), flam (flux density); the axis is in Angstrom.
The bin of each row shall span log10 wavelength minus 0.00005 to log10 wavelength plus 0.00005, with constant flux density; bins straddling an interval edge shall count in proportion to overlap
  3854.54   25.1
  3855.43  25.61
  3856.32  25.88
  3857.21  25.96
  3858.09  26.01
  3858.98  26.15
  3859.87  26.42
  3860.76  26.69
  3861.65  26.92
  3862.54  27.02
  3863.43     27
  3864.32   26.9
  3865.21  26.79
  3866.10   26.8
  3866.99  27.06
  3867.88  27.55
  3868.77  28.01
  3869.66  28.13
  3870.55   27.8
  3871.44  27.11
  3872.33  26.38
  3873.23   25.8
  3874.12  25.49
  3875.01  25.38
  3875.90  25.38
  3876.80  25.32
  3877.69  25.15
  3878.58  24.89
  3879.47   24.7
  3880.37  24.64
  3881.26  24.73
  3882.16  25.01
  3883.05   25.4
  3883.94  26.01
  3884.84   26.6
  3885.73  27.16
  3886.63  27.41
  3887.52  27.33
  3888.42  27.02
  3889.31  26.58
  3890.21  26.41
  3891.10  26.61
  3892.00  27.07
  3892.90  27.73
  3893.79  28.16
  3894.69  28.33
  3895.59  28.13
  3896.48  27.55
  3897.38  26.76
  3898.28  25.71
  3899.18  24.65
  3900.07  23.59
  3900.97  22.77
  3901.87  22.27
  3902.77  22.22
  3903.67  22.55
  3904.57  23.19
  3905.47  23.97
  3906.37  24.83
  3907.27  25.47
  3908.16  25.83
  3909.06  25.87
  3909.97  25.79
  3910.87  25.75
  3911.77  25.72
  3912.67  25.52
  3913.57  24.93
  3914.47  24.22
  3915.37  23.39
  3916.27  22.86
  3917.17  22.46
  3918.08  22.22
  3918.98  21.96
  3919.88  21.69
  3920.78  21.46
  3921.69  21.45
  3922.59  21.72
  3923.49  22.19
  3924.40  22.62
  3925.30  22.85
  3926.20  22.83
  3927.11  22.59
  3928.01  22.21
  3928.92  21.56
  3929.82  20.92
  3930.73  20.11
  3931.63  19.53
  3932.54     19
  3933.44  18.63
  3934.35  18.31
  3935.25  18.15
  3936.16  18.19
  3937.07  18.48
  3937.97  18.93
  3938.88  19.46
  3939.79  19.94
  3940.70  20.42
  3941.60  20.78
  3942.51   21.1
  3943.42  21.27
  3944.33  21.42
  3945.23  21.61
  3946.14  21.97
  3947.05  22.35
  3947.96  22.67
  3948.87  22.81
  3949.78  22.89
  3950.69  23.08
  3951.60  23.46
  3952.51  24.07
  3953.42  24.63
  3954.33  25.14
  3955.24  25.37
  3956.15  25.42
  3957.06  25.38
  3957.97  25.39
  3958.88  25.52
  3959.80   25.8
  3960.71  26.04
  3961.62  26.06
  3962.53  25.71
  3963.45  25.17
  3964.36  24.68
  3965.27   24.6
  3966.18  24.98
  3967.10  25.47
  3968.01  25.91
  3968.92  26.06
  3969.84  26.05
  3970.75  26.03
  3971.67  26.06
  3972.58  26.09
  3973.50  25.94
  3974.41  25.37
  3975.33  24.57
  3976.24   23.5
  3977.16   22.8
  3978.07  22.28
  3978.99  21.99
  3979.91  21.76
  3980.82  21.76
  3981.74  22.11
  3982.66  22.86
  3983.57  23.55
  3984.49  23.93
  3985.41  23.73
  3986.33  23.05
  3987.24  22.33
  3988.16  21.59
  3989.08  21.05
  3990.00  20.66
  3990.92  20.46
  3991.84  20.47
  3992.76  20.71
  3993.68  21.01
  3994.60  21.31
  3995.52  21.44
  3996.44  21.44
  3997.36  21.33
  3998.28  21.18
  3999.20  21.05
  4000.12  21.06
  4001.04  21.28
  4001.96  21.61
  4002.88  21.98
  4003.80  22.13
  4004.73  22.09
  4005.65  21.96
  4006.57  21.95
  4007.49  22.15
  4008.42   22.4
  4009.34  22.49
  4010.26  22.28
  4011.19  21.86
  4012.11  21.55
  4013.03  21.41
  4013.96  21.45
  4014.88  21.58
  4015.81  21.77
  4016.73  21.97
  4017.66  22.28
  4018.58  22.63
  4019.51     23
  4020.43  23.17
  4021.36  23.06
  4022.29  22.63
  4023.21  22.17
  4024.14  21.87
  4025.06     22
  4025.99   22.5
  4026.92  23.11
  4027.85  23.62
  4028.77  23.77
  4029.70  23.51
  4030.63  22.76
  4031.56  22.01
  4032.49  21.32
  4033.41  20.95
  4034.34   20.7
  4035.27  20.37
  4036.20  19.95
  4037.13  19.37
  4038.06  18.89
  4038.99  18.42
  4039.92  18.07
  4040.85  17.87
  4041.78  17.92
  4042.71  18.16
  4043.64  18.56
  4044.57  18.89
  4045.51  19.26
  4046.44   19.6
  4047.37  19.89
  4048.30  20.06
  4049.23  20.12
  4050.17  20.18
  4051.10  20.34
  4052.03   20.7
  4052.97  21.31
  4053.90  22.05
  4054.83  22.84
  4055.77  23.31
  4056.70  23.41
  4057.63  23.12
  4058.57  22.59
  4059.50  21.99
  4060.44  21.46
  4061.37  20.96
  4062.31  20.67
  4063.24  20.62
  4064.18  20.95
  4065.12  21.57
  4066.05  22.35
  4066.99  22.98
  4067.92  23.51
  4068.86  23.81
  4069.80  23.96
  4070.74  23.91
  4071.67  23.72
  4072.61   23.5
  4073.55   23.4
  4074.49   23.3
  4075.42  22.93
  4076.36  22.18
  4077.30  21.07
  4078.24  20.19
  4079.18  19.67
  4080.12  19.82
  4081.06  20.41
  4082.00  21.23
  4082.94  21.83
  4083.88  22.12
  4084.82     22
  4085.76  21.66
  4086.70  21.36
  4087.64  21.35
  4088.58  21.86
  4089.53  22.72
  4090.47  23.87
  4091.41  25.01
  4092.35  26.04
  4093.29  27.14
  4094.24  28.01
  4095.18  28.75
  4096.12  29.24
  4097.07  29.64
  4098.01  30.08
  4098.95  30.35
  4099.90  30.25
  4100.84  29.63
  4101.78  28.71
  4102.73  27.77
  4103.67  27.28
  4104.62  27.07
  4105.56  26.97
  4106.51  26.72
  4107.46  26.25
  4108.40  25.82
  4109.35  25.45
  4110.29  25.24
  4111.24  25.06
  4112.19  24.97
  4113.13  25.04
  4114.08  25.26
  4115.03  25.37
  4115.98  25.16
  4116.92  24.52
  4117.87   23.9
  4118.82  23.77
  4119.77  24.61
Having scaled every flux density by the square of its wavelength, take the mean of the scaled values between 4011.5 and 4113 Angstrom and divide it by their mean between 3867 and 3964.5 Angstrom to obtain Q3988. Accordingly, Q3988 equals 1.03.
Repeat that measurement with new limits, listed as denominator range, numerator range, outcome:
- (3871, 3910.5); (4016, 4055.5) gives 0.88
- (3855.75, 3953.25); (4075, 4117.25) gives 1.14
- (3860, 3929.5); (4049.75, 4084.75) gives 0.95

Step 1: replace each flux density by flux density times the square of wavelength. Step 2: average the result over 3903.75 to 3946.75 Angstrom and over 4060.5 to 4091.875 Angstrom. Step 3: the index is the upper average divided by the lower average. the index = 1.08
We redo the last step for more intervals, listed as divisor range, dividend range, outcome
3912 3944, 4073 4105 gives 1.26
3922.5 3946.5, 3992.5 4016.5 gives 1.09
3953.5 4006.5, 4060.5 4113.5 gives 1.10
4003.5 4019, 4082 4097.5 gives 1.15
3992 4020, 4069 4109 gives 1.19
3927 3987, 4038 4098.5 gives 1.02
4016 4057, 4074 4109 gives 1.21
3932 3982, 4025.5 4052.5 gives 0.92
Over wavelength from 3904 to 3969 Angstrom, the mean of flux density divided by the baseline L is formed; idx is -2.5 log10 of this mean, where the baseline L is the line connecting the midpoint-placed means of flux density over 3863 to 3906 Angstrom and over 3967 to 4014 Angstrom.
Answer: 0.06 mag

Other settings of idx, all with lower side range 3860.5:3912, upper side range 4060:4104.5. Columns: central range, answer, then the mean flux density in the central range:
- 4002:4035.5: 0.113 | 22.2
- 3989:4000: 0.183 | 21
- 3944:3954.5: 0.106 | 23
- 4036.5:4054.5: 0.241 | 19.5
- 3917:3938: 0.221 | 20.9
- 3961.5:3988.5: 0.039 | 24.2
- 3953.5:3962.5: -0.013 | 25.5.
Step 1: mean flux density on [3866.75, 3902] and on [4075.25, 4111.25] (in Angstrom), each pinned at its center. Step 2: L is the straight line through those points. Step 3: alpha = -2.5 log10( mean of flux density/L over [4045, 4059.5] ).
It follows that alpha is 0.18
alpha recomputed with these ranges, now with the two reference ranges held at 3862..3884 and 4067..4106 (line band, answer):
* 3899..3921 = 0.09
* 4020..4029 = 0.10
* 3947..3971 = 0.03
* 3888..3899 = -0.04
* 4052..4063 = 0.13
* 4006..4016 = 0.15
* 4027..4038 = 0.16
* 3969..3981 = 0.05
